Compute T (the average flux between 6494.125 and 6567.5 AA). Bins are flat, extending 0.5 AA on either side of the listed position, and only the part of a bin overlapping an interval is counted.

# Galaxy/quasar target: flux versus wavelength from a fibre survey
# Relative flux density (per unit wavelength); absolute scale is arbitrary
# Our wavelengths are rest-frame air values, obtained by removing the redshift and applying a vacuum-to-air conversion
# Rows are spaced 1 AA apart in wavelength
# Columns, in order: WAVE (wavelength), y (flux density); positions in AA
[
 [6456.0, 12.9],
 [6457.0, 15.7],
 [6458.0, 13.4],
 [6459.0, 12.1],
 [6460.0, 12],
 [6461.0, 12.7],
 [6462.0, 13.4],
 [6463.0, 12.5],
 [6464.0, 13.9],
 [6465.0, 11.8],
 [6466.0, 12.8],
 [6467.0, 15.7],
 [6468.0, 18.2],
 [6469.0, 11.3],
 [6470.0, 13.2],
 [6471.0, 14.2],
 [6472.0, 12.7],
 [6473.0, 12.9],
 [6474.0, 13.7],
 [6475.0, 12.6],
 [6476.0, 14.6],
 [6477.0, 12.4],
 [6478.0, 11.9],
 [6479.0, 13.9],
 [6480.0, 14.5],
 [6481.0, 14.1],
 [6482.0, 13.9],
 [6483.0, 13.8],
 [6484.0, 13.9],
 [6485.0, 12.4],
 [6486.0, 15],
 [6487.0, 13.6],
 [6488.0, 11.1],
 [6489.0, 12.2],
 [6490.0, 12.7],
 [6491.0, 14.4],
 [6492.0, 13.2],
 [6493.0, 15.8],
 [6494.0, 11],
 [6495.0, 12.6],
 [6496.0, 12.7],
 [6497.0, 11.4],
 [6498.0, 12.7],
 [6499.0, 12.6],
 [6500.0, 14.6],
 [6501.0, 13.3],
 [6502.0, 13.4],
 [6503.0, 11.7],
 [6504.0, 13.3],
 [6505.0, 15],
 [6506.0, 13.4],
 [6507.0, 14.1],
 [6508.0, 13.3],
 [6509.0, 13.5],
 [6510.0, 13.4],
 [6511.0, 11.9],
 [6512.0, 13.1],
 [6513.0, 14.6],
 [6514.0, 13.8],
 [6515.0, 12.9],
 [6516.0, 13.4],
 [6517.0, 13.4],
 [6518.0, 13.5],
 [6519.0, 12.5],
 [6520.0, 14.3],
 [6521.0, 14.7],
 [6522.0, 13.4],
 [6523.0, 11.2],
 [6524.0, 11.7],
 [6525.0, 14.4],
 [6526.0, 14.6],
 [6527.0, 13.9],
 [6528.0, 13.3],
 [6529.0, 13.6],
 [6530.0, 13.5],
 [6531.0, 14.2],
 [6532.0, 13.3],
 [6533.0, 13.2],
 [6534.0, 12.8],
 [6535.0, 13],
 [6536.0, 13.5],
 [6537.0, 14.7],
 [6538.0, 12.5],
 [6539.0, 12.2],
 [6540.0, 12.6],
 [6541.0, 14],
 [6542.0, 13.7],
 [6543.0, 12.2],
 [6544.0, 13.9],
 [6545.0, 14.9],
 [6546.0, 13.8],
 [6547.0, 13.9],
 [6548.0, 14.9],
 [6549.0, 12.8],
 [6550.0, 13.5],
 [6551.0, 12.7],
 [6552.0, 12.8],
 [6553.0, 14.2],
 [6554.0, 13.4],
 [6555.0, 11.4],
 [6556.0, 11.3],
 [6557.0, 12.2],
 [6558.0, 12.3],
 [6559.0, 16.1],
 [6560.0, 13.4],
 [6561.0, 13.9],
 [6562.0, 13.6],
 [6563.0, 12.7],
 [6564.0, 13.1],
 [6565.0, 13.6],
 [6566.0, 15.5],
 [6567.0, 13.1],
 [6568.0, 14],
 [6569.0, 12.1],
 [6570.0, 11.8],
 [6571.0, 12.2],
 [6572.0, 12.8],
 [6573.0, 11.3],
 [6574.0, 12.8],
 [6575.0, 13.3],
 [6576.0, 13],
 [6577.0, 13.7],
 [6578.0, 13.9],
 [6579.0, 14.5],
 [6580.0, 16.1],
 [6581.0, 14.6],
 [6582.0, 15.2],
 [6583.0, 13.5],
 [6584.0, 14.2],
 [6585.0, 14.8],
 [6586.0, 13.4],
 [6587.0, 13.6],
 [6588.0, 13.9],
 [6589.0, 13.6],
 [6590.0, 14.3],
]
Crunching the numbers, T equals 13.3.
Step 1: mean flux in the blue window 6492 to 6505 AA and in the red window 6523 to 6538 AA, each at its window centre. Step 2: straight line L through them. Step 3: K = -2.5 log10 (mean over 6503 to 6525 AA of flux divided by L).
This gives -0.01 mag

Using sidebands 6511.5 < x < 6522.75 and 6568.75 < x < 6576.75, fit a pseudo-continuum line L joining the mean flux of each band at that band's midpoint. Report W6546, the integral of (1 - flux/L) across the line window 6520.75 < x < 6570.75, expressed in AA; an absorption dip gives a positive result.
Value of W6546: -1.3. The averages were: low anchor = 13.5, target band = 13.3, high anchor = 12.5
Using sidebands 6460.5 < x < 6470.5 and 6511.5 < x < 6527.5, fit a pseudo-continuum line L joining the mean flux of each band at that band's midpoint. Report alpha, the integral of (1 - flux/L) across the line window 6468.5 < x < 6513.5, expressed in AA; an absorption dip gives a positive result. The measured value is 0.9 AA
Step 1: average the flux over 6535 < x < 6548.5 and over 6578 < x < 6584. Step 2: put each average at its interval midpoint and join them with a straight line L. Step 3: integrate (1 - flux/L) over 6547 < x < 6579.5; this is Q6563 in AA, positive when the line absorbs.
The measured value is 2.22 AA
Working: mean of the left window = 13.6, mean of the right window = 14.7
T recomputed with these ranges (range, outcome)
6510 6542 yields 13.4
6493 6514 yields 13.2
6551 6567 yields 13.3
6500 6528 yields 13.4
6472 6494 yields 13.4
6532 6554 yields 13.4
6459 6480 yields 13.3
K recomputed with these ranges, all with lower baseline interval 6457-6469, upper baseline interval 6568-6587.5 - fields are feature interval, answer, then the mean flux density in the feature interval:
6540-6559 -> 0.020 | 13.3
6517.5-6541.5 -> 0.013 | 13.4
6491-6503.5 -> 0.044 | 13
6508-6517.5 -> 0.015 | 13.3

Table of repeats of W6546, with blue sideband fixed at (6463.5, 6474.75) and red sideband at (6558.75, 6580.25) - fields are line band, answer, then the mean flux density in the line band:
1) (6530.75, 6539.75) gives 0.2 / 13.2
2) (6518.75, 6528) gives 0.1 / 13.4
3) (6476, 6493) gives 0.2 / 13.4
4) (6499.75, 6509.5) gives 0.0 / 13.5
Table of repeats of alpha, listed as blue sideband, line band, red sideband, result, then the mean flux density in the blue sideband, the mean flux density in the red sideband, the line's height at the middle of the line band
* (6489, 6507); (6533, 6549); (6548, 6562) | -0.4 AA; 13.2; 13.2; 13.2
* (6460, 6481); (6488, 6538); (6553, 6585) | 0.5 AA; 13.4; 13.4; 13.4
